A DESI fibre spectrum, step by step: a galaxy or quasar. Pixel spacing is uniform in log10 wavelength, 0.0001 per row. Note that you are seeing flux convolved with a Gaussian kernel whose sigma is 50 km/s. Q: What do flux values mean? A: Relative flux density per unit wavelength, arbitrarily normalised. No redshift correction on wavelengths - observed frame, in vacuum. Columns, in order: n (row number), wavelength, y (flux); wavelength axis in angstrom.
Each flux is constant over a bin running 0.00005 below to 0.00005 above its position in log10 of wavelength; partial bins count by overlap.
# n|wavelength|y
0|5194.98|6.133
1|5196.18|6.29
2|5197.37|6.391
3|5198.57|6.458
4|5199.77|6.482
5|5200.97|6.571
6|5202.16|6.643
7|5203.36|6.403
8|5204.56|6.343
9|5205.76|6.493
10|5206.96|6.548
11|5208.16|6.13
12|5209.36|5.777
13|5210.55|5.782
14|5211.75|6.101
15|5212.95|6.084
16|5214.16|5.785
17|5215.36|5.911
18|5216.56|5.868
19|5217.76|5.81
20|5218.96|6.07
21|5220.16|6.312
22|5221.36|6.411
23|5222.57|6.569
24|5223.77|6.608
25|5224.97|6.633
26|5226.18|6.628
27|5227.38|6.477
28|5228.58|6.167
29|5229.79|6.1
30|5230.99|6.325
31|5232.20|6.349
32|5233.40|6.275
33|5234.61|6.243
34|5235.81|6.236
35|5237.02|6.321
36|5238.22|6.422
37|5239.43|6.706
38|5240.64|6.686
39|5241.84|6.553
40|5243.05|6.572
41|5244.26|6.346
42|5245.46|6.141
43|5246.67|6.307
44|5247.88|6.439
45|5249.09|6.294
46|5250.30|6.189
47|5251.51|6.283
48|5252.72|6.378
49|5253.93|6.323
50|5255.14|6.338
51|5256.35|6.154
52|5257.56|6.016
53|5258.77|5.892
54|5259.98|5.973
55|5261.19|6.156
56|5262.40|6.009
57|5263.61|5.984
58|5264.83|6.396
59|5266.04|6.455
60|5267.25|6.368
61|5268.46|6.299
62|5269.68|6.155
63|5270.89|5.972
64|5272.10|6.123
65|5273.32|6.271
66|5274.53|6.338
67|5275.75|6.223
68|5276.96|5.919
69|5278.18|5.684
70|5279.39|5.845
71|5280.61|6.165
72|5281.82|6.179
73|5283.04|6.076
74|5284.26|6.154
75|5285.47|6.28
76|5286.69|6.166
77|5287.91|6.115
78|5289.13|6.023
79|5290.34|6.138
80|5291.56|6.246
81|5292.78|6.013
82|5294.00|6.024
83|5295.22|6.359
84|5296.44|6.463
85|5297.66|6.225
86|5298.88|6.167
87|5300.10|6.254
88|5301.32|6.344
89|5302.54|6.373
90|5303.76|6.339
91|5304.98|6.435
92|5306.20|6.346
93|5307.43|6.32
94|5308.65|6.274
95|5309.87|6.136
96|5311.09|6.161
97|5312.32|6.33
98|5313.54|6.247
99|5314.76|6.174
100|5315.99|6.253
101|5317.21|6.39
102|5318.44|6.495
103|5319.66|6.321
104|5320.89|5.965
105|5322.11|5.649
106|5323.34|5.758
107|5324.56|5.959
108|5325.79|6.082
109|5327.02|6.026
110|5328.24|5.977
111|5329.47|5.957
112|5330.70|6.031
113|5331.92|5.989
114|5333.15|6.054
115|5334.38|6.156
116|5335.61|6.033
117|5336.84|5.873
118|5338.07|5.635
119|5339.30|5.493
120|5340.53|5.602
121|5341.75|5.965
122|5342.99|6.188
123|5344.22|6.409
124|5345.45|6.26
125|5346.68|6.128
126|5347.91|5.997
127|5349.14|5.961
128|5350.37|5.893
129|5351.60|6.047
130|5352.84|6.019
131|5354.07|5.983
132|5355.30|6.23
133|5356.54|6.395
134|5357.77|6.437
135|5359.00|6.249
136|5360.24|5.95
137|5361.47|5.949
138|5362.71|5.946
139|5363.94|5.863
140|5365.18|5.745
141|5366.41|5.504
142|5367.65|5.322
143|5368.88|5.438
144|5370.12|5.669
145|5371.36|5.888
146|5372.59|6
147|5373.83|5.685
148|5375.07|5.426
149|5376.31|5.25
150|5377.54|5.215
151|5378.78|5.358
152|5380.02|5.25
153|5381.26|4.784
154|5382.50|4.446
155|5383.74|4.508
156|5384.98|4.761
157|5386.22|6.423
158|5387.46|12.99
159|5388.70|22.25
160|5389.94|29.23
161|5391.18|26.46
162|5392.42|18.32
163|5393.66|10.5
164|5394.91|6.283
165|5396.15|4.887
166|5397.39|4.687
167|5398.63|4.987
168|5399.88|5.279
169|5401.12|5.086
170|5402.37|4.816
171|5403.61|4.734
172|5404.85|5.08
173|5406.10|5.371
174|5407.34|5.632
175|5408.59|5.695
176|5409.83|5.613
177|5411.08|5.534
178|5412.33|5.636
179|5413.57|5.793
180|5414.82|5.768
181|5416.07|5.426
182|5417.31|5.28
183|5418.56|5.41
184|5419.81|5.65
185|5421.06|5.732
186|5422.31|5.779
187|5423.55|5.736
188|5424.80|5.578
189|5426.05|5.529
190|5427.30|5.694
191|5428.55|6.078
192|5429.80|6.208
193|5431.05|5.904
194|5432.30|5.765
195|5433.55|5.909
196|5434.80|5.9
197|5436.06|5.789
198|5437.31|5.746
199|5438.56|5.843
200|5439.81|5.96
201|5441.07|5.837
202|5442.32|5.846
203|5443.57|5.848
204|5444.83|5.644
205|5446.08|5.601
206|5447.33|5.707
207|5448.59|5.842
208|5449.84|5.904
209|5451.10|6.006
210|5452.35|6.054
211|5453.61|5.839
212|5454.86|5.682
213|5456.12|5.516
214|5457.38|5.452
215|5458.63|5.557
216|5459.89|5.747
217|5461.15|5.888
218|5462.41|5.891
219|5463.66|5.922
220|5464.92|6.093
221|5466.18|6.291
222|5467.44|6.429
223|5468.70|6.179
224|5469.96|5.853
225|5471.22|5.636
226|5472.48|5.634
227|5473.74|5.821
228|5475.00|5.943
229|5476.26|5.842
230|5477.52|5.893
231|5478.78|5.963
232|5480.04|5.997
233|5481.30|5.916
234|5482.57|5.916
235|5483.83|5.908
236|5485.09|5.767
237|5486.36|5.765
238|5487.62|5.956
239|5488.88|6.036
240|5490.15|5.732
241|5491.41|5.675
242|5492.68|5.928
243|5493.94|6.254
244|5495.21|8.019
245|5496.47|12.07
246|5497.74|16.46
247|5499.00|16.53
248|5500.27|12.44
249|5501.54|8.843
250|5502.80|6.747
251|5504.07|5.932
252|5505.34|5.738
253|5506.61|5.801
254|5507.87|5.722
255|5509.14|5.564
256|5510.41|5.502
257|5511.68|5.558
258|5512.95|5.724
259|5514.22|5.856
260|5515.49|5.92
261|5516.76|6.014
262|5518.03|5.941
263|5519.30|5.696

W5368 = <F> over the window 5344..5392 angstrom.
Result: 7.53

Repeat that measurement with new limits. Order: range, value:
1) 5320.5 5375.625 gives 5.93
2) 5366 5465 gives 6.66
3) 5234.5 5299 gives 6.22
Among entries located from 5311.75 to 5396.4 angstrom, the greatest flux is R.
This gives 29.23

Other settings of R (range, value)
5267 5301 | 6.463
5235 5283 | 6.706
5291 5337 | 6.495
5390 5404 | 26.46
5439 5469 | 6.429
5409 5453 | 6.208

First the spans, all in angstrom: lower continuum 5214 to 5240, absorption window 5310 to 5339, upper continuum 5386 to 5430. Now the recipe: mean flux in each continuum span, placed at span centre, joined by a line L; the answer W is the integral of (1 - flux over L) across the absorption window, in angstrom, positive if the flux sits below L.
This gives 4.5 angstrom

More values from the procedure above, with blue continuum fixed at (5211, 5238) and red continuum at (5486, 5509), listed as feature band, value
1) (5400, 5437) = 9.6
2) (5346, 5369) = 3.8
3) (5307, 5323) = 1.5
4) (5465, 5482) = 4.2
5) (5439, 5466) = 6.8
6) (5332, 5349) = 2.5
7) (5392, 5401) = -0.1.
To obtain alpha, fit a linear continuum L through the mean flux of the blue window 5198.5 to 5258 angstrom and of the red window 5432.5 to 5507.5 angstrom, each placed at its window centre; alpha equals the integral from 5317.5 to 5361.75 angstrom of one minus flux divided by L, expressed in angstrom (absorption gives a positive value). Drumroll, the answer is 2.6 angstrom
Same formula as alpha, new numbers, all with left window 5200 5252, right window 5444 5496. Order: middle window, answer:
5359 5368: 0.44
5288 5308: -0.18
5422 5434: 0.37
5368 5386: 2.34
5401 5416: 1.55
